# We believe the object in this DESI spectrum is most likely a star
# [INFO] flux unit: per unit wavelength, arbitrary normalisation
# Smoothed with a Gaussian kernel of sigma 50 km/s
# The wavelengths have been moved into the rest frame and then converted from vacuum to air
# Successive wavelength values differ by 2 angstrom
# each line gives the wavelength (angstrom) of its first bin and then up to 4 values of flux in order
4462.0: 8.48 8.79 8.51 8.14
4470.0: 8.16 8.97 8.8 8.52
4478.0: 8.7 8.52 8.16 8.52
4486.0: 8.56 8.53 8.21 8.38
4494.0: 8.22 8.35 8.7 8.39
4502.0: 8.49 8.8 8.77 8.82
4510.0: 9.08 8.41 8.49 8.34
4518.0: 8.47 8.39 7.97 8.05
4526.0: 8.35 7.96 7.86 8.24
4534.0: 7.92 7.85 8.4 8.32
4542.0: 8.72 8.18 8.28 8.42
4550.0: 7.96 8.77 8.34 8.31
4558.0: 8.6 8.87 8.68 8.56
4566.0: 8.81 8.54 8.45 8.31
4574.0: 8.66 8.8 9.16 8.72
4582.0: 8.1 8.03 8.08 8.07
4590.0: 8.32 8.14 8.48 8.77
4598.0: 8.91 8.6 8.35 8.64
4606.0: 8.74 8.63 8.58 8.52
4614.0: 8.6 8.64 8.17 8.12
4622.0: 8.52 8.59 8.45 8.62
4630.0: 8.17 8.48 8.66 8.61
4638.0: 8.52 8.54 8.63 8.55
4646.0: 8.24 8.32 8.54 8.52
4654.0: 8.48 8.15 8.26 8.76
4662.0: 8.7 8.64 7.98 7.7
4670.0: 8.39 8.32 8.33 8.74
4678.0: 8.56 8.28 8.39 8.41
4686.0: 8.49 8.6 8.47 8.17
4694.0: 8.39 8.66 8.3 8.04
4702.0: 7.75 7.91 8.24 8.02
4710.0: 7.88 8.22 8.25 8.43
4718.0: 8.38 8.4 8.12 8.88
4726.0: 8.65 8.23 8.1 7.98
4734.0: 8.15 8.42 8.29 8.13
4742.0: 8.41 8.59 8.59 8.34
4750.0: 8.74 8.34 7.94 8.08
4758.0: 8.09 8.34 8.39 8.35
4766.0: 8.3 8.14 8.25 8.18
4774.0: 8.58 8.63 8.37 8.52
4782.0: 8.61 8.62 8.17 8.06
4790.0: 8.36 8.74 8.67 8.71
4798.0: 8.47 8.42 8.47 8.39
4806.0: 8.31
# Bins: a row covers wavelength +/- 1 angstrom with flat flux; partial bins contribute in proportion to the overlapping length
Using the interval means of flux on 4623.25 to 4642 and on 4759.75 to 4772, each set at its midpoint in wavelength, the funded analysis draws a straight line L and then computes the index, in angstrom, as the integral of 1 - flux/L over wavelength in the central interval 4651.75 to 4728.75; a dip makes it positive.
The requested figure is 0.8 angstrom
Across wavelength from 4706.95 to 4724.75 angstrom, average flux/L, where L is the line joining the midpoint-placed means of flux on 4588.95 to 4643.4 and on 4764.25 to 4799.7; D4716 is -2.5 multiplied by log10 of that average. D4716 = 0.02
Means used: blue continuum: 8.52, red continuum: 8.43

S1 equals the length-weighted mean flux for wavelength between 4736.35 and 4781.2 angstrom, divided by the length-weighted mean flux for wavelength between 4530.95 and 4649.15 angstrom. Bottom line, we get 0.99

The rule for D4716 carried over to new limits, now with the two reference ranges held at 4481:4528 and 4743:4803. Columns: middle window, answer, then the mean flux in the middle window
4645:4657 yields 0.01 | 8.38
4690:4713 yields 0.03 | 8.16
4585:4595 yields 0.03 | 8.22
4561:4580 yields -0.03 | 8.67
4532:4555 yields 0.02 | 8.29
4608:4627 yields -0.01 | 8.47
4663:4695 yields 0.01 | 8.37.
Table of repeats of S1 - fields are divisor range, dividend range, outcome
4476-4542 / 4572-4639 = 1.01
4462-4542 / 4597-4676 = 1.01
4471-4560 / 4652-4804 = 0.99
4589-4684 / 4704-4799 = 0.99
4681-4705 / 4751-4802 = 1.01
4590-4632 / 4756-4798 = 0.99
